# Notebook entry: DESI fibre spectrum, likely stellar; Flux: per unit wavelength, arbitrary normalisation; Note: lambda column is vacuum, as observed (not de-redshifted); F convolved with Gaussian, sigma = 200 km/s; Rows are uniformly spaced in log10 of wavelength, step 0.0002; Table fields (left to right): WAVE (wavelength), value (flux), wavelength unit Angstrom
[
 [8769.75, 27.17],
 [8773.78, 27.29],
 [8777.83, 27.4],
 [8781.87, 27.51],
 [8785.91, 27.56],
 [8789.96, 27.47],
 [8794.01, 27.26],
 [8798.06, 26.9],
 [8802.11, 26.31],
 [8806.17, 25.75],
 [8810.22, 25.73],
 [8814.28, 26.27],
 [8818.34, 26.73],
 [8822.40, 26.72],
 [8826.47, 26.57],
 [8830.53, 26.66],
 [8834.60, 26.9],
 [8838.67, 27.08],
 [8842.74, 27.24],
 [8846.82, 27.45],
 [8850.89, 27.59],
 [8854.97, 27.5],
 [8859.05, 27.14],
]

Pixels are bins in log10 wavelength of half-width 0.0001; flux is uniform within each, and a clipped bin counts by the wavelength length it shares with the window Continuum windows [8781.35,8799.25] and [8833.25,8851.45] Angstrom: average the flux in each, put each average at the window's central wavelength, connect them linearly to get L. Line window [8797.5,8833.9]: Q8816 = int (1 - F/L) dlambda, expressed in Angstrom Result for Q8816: 1.2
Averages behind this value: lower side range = 27.3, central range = 26.4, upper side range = 27.2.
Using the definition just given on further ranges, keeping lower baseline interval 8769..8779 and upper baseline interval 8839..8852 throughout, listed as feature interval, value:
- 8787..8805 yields 0.2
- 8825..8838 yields 0.3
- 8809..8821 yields 0.5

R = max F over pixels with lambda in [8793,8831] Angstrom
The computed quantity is 27.26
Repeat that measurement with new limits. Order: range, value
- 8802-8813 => 26.31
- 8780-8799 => 27.56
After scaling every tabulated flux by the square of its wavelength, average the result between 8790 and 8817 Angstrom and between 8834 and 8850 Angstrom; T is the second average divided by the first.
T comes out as 1.0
